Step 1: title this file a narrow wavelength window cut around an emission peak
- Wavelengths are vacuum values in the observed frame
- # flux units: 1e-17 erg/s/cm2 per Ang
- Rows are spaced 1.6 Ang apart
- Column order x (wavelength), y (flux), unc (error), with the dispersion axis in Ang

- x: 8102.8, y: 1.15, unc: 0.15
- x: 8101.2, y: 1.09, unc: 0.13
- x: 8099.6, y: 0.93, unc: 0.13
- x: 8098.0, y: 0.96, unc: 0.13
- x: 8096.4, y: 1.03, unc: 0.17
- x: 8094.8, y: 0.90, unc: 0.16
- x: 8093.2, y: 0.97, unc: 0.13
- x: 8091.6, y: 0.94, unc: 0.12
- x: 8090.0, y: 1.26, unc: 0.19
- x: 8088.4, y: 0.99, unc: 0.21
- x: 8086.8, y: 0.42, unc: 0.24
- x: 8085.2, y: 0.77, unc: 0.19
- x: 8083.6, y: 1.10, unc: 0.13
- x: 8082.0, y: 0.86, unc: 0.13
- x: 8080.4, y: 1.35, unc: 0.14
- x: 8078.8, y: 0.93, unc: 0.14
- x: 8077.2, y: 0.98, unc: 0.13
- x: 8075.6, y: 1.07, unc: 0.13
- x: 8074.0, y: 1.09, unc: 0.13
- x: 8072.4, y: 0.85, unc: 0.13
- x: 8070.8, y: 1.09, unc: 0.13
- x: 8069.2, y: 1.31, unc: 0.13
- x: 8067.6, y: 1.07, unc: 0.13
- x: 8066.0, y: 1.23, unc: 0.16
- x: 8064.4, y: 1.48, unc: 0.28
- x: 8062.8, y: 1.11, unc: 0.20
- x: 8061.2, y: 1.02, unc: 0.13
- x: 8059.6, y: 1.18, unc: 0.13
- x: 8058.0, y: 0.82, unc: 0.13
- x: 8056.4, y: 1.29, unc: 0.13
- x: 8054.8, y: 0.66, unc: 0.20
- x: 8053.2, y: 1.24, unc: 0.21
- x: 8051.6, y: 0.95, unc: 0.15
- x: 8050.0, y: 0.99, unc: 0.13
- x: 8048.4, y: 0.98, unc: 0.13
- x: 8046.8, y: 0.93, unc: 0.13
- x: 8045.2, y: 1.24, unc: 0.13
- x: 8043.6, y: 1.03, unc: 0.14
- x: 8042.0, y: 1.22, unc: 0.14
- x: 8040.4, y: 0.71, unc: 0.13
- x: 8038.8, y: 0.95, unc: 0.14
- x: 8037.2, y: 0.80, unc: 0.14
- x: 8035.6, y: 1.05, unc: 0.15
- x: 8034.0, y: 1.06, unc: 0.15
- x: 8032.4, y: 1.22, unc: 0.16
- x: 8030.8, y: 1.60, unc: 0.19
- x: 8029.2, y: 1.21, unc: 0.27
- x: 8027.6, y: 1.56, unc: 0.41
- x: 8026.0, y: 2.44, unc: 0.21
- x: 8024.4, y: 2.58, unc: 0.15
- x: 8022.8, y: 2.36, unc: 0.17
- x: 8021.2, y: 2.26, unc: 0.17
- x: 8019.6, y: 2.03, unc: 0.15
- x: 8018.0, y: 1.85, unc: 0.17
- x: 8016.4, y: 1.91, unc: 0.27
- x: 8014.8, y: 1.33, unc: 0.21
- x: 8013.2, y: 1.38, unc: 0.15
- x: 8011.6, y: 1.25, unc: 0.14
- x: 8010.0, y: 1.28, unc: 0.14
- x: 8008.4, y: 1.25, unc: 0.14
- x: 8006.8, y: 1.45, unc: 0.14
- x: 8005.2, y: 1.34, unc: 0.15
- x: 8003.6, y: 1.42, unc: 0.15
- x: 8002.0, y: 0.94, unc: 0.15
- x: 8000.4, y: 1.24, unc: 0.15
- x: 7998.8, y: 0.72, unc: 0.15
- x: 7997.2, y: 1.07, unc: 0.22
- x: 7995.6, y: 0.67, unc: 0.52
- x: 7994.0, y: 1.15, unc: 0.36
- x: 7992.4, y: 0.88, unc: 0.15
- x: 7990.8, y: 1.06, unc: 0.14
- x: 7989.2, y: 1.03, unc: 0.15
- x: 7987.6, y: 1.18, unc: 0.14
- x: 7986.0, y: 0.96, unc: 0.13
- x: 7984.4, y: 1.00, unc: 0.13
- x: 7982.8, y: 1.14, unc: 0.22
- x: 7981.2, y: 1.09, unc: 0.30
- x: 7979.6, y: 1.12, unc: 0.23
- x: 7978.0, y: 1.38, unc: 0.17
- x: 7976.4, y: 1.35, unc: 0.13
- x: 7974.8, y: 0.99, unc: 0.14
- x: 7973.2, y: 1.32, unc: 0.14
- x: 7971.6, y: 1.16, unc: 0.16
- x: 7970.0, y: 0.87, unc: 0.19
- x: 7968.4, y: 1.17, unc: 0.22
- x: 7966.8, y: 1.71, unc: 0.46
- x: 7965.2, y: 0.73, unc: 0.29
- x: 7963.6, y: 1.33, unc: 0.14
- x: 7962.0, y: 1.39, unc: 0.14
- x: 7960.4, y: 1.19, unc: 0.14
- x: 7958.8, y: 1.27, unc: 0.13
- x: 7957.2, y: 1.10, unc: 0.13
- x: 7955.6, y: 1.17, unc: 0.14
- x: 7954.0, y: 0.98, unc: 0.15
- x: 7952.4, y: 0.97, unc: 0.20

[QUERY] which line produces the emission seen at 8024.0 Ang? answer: [O III] 5007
